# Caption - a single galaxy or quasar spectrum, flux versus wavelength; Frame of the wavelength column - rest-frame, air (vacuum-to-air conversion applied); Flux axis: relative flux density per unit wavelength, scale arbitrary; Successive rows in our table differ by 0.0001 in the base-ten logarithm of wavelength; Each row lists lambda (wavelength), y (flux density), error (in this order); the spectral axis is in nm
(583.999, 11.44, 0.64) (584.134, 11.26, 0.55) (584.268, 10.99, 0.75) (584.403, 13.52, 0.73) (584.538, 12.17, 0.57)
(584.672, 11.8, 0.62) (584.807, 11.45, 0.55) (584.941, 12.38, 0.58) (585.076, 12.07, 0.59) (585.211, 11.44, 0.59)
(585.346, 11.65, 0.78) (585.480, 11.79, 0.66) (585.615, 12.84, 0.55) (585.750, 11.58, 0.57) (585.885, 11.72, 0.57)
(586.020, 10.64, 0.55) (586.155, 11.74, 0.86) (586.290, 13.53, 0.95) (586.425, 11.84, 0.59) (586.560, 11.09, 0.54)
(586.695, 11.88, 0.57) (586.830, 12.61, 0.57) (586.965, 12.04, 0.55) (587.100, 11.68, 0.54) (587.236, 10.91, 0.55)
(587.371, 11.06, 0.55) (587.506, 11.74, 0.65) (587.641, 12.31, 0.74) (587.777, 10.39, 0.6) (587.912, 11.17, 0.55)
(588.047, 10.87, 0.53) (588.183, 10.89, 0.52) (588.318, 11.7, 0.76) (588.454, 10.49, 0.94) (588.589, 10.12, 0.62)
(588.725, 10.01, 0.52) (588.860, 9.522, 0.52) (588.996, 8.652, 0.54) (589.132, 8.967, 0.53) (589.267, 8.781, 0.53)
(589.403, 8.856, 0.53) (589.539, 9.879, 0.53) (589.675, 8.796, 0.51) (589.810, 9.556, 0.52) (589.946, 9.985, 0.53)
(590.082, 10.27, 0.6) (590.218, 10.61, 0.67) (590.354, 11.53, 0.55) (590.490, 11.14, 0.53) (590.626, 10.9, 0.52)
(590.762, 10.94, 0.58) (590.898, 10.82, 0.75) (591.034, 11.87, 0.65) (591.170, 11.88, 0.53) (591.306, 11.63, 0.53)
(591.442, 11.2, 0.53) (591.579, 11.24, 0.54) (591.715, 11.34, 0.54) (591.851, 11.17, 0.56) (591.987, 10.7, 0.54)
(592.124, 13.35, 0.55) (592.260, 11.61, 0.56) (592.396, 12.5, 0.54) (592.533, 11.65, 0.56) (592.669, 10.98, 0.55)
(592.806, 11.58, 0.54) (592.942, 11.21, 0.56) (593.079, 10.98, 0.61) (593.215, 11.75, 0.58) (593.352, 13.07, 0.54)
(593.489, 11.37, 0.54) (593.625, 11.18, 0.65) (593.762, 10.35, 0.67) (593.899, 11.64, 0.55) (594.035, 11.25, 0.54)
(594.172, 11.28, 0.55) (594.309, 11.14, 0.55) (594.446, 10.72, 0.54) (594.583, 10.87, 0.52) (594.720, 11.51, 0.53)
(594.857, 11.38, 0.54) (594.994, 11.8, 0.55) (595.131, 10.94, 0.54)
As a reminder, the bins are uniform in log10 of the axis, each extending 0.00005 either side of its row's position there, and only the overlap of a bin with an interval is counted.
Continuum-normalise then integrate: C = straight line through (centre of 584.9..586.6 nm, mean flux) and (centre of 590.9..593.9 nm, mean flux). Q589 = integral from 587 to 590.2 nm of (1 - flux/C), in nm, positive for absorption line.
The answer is 0.39 nm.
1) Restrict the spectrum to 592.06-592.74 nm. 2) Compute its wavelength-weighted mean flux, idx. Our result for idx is 12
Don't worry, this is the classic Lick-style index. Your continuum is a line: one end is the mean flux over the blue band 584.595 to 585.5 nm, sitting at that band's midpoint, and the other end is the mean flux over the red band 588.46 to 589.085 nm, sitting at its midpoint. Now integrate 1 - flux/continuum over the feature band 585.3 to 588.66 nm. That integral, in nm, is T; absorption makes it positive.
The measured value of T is -0.27 nm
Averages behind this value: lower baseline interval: 11.8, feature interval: 11.5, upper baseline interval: 9.64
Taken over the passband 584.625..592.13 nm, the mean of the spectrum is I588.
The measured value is 11.1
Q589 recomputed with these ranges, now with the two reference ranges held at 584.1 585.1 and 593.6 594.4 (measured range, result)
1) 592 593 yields -0.05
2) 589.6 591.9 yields 0.11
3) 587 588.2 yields 0.05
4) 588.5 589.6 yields 0.21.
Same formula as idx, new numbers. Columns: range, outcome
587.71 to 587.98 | 10.8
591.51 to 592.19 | 11.5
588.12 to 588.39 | 11.3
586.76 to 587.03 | 12.3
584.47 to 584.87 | 11.8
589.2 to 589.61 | 9.15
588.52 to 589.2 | 9.46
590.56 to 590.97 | 10.9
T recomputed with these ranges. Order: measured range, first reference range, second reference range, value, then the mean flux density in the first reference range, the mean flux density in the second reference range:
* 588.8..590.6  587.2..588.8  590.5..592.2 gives 0.23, 11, 11.4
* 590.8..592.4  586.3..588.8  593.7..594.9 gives -0.05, 11.3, 11.1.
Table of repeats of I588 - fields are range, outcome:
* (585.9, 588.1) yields 11.6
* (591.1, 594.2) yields 11.5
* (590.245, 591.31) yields 11.3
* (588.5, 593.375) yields 10.8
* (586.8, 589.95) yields 10.4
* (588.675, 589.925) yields 9.24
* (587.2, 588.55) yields 11.1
